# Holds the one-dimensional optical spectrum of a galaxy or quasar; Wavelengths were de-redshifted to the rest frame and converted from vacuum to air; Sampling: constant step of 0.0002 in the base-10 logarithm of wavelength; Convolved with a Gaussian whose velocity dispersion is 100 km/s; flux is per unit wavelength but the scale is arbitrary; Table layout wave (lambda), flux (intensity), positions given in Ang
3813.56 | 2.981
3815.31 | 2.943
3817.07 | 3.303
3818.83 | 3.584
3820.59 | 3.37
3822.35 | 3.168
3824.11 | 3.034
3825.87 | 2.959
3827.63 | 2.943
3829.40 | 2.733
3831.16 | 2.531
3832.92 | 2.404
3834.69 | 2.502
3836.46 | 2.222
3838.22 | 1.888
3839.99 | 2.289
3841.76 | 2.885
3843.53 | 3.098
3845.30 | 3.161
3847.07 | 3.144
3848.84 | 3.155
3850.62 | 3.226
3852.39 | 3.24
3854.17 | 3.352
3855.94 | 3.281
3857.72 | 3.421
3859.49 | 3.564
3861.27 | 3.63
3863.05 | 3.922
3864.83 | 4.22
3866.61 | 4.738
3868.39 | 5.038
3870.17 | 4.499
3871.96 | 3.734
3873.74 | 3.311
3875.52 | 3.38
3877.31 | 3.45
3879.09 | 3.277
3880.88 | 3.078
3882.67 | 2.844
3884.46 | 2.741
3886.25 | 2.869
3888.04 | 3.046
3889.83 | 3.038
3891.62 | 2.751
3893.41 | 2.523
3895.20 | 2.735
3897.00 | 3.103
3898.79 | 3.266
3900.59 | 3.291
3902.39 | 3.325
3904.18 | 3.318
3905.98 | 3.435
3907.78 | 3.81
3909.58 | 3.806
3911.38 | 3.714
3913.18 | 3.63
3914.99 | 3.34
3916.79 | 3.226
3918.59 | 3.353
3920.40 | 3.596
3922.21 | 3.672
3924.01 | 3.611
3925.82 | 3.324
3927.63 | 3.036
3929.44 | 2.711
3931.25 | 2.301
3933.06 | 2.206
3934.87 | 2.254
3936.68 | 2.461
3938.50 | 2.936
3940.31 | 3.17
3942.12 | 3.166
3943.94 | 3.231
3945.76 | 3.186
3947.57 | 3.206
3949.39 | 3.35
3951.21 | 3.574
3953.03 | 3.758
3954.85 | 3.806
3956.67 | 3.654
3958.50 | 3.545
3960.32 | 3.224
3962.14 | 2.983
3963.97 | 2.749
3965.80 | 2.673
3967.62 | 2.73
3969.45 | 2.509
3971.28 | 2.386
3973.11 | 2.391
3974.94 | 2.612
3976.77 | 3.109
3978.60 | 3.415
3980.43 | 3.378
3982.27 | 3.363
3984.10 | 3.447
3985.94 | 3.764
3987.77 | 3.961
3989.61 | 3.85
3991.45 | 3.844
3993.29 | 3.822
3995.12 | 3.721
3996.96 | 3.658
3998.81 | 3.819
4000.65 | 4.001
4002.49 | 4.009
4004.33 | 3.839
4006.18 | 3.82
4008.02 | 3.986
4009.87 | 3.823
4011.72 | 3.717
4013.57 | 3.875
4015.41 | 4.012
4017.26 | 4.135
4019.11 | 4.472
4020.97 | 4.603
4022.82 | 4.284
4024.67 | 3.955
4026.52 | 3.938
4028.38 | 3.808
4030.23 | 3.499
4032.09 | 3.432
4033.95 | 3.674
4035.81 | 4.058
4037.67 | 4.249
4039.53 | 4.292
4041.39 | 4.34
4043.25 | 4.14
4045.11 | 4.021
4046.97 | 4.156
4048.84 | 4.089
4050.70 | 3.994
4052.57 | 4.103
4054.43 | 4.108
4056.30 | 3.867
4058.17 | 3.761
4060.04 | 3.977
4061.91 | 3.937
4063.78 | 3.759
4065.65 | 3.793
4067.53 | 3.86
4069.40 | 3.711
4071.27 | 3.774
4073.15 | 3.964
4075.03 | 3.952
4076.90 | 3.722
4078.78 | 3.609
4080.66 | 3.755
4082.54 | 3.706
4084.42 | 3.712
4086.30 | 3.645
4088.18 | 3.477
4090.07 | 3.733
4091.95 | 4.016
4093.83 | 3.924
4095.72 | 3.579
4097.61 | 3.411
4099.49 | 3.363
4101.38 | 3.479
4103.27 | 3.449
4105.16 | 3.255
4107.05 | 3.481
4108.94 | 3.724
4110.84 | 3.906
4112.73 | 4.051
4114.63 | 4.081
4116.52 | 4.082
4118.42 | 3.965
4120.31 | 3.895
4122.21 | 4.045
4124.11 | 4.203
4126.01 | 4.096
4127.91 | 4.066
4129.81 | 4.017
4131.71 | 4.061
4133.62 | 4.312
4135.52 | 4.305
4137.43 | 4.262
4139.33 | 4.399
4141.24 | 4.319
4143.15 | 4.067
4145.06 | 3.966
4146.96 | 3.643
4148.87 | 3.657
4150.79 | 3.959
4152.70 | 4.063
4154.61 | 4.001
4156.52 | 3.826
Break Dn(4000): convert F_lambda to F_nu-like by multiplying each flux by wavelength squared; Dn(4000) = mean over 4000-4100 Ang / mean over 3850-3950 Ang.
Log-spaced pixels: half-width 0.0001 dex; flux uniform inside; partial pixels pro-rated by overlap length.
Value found 1.27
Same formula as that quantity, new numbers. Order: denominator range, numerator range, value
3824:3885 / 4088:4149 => 1.38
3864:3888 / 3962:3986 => 0.86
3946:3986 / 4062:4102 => 1.25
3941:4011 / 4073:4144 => 1.21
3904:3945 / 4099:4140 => 1.36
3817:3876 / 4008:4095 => 1.33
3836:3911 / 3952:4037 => 1.16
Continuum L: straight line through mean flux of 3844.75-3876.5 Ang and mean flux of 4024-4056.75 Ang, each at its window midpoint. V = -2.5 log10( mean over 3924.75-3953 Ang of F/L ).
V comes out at 0.270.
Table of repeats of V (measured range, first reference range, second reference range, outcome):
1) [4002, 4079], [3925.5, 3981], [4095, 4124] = -0.16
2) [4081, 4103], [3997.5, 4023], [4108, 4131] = 0.11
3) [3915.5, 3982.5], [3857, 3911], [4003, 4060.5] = 0.20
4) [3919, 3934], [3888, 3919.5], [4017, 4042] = 0.11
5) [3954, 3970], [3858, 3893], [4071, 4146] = 0.17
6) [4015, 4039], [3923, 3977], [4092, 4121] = -0.20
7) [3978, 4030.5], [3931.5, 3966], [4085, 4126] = -0.16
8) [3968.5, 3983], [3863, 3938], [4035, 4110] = 0.22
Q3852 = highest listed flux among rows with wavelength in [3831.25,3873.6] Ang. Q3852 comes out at 5.038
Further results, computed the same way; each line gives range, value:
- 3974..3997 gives 3.961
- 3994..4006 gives 4.009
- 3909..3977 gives 3.806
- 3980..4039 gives 4.603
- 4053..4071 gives 4.108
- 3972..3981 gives 3.415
